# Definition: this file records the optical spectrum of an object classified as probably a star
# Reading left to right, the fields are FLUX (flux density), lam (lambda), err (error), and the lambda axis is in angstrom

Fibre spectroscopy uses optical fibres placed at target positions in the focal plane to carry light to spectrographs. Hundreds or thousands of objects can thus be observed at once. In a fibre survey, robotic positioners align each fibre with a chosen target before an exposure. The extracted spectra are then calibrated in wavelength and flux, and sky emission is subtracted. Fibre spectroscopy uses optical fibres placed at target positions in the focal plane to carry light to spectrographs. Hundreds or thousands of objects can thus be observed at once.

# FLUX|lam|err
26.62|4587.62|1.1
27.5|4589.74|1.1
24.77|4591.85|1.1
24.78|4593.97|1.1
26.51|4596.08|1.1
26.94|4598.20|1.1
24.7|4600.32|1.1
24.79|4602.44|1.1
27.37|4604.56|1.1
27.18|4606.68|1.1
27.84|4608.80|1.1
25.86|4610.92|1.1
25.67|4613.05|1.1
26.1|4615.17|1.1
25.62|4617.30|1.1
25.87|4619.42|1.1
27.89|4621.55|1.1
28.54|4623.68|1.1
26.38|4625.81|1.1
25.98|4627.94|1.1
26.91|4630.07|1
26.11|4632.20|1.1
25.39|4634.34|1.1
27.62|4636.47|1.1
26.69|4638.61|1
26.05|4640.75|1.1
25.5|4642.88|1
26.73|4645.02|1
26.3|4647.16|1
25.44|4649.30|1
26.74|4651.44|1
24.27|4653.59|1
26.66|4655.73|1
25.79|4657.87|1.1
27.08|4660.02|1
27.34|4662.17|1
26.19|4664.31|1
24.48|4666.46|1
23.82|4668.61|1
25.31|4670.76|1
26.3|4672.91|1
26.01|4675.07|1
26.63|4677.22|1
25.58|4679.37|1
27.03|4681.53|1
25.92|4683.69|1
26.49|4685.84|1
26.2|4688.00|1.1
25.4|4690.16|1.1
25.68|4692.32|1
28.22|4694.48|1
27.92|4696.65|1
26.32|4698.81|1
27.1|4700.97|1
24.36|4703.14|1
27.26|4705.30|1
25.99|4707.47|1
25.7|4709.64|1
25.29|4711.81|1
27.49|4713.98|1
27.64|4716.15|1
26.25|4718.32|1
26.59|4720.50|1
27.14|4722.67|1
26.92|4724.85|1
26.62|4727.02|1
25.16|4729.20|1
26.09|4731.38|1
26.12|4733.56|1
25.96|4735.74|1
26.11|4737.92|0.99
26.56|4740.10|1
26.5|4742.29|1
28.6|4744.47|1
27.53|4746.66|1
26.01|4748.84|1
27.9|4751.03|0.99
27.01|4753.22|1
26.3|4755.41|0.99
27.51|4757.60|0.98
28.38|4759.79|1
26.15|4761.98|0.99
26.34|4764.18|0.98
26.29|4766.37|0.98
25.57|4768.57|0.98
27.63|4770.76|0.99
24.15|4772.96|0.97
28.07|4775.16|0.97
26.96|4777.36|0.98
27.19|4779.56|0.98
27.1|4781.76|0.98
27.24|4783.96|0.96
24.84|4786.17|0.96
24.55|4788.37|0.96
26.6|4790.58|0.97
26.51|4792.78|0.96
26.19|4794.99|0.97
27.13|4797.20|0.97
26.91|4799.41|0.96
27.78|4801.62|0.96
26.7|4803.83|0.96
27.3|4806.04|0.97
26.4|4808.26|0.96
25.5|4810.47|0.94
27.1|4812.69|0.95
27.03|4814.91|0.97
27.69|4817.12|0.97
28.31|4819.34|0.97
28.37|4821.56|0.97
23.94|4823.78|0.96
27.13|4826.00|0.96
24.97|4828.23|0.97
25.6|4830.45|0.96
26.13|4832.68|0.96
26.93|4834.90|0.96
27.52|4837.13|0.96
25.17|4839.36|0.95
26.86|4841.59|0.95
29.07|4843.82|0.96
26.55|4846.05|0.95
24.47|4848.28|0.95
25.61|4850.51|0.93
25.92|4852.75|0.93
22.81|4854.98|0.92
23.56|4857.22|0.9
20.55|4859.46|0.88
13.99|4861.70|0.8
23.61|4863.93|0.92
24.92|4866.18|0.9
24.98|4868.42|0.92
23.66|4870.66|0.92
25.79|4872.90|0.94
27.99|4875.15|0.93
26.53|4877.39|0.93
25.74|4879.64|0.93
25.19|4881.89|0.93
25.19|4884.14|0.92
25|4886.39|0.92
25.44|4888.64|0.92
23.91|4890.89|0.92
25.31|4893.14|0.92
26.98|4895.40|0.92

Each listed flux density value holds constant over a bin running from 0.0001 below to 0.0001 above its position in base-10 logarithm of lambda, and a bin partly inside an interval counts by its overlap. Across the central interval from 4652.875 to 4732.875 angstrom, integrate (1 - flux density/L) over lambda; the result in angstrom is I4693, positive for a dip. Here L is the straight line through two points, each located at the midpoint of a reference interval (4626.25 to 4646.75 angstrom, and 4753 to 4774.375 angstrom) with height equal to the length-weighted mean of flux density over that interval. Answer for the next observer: 0.6 angstrom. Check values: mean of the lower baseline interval 26.3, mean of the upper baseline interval 26.5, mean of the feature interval 26.2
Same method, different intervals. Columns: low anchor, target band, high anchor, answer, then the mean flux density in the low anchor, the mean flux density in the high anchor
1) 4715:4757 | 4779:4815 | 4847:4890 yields -1.4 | 26.7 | 24.3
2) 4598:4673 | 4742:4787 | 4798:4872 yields -1.9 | 26.2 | 25.5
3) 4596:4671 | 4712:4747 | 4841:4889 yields -1.5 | 26.2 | 24.7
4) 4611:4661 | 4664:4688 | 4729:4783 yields 0.6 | 26.3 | 26.7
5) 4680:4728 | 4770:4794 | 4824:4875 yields -0.7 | 26.5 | 24.8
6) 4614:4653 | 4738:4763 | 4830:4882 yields -1.4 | 26.4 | 24.9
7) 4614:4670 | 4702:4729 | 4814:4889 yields -0.5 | 26.2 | 25.4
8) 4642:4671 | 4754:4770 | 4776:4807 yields -0.1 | 25.8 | 26.7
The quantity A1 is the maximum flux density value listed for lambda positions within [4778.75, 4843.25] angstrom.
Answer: 28.37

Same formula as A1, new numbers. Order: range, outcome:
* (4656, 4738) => 28.22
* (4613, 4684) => 28.54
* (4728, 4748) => 28.6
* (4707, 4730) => 27.64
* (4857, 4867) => 24.92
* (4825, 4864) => 29.07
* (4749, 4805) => 28.38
